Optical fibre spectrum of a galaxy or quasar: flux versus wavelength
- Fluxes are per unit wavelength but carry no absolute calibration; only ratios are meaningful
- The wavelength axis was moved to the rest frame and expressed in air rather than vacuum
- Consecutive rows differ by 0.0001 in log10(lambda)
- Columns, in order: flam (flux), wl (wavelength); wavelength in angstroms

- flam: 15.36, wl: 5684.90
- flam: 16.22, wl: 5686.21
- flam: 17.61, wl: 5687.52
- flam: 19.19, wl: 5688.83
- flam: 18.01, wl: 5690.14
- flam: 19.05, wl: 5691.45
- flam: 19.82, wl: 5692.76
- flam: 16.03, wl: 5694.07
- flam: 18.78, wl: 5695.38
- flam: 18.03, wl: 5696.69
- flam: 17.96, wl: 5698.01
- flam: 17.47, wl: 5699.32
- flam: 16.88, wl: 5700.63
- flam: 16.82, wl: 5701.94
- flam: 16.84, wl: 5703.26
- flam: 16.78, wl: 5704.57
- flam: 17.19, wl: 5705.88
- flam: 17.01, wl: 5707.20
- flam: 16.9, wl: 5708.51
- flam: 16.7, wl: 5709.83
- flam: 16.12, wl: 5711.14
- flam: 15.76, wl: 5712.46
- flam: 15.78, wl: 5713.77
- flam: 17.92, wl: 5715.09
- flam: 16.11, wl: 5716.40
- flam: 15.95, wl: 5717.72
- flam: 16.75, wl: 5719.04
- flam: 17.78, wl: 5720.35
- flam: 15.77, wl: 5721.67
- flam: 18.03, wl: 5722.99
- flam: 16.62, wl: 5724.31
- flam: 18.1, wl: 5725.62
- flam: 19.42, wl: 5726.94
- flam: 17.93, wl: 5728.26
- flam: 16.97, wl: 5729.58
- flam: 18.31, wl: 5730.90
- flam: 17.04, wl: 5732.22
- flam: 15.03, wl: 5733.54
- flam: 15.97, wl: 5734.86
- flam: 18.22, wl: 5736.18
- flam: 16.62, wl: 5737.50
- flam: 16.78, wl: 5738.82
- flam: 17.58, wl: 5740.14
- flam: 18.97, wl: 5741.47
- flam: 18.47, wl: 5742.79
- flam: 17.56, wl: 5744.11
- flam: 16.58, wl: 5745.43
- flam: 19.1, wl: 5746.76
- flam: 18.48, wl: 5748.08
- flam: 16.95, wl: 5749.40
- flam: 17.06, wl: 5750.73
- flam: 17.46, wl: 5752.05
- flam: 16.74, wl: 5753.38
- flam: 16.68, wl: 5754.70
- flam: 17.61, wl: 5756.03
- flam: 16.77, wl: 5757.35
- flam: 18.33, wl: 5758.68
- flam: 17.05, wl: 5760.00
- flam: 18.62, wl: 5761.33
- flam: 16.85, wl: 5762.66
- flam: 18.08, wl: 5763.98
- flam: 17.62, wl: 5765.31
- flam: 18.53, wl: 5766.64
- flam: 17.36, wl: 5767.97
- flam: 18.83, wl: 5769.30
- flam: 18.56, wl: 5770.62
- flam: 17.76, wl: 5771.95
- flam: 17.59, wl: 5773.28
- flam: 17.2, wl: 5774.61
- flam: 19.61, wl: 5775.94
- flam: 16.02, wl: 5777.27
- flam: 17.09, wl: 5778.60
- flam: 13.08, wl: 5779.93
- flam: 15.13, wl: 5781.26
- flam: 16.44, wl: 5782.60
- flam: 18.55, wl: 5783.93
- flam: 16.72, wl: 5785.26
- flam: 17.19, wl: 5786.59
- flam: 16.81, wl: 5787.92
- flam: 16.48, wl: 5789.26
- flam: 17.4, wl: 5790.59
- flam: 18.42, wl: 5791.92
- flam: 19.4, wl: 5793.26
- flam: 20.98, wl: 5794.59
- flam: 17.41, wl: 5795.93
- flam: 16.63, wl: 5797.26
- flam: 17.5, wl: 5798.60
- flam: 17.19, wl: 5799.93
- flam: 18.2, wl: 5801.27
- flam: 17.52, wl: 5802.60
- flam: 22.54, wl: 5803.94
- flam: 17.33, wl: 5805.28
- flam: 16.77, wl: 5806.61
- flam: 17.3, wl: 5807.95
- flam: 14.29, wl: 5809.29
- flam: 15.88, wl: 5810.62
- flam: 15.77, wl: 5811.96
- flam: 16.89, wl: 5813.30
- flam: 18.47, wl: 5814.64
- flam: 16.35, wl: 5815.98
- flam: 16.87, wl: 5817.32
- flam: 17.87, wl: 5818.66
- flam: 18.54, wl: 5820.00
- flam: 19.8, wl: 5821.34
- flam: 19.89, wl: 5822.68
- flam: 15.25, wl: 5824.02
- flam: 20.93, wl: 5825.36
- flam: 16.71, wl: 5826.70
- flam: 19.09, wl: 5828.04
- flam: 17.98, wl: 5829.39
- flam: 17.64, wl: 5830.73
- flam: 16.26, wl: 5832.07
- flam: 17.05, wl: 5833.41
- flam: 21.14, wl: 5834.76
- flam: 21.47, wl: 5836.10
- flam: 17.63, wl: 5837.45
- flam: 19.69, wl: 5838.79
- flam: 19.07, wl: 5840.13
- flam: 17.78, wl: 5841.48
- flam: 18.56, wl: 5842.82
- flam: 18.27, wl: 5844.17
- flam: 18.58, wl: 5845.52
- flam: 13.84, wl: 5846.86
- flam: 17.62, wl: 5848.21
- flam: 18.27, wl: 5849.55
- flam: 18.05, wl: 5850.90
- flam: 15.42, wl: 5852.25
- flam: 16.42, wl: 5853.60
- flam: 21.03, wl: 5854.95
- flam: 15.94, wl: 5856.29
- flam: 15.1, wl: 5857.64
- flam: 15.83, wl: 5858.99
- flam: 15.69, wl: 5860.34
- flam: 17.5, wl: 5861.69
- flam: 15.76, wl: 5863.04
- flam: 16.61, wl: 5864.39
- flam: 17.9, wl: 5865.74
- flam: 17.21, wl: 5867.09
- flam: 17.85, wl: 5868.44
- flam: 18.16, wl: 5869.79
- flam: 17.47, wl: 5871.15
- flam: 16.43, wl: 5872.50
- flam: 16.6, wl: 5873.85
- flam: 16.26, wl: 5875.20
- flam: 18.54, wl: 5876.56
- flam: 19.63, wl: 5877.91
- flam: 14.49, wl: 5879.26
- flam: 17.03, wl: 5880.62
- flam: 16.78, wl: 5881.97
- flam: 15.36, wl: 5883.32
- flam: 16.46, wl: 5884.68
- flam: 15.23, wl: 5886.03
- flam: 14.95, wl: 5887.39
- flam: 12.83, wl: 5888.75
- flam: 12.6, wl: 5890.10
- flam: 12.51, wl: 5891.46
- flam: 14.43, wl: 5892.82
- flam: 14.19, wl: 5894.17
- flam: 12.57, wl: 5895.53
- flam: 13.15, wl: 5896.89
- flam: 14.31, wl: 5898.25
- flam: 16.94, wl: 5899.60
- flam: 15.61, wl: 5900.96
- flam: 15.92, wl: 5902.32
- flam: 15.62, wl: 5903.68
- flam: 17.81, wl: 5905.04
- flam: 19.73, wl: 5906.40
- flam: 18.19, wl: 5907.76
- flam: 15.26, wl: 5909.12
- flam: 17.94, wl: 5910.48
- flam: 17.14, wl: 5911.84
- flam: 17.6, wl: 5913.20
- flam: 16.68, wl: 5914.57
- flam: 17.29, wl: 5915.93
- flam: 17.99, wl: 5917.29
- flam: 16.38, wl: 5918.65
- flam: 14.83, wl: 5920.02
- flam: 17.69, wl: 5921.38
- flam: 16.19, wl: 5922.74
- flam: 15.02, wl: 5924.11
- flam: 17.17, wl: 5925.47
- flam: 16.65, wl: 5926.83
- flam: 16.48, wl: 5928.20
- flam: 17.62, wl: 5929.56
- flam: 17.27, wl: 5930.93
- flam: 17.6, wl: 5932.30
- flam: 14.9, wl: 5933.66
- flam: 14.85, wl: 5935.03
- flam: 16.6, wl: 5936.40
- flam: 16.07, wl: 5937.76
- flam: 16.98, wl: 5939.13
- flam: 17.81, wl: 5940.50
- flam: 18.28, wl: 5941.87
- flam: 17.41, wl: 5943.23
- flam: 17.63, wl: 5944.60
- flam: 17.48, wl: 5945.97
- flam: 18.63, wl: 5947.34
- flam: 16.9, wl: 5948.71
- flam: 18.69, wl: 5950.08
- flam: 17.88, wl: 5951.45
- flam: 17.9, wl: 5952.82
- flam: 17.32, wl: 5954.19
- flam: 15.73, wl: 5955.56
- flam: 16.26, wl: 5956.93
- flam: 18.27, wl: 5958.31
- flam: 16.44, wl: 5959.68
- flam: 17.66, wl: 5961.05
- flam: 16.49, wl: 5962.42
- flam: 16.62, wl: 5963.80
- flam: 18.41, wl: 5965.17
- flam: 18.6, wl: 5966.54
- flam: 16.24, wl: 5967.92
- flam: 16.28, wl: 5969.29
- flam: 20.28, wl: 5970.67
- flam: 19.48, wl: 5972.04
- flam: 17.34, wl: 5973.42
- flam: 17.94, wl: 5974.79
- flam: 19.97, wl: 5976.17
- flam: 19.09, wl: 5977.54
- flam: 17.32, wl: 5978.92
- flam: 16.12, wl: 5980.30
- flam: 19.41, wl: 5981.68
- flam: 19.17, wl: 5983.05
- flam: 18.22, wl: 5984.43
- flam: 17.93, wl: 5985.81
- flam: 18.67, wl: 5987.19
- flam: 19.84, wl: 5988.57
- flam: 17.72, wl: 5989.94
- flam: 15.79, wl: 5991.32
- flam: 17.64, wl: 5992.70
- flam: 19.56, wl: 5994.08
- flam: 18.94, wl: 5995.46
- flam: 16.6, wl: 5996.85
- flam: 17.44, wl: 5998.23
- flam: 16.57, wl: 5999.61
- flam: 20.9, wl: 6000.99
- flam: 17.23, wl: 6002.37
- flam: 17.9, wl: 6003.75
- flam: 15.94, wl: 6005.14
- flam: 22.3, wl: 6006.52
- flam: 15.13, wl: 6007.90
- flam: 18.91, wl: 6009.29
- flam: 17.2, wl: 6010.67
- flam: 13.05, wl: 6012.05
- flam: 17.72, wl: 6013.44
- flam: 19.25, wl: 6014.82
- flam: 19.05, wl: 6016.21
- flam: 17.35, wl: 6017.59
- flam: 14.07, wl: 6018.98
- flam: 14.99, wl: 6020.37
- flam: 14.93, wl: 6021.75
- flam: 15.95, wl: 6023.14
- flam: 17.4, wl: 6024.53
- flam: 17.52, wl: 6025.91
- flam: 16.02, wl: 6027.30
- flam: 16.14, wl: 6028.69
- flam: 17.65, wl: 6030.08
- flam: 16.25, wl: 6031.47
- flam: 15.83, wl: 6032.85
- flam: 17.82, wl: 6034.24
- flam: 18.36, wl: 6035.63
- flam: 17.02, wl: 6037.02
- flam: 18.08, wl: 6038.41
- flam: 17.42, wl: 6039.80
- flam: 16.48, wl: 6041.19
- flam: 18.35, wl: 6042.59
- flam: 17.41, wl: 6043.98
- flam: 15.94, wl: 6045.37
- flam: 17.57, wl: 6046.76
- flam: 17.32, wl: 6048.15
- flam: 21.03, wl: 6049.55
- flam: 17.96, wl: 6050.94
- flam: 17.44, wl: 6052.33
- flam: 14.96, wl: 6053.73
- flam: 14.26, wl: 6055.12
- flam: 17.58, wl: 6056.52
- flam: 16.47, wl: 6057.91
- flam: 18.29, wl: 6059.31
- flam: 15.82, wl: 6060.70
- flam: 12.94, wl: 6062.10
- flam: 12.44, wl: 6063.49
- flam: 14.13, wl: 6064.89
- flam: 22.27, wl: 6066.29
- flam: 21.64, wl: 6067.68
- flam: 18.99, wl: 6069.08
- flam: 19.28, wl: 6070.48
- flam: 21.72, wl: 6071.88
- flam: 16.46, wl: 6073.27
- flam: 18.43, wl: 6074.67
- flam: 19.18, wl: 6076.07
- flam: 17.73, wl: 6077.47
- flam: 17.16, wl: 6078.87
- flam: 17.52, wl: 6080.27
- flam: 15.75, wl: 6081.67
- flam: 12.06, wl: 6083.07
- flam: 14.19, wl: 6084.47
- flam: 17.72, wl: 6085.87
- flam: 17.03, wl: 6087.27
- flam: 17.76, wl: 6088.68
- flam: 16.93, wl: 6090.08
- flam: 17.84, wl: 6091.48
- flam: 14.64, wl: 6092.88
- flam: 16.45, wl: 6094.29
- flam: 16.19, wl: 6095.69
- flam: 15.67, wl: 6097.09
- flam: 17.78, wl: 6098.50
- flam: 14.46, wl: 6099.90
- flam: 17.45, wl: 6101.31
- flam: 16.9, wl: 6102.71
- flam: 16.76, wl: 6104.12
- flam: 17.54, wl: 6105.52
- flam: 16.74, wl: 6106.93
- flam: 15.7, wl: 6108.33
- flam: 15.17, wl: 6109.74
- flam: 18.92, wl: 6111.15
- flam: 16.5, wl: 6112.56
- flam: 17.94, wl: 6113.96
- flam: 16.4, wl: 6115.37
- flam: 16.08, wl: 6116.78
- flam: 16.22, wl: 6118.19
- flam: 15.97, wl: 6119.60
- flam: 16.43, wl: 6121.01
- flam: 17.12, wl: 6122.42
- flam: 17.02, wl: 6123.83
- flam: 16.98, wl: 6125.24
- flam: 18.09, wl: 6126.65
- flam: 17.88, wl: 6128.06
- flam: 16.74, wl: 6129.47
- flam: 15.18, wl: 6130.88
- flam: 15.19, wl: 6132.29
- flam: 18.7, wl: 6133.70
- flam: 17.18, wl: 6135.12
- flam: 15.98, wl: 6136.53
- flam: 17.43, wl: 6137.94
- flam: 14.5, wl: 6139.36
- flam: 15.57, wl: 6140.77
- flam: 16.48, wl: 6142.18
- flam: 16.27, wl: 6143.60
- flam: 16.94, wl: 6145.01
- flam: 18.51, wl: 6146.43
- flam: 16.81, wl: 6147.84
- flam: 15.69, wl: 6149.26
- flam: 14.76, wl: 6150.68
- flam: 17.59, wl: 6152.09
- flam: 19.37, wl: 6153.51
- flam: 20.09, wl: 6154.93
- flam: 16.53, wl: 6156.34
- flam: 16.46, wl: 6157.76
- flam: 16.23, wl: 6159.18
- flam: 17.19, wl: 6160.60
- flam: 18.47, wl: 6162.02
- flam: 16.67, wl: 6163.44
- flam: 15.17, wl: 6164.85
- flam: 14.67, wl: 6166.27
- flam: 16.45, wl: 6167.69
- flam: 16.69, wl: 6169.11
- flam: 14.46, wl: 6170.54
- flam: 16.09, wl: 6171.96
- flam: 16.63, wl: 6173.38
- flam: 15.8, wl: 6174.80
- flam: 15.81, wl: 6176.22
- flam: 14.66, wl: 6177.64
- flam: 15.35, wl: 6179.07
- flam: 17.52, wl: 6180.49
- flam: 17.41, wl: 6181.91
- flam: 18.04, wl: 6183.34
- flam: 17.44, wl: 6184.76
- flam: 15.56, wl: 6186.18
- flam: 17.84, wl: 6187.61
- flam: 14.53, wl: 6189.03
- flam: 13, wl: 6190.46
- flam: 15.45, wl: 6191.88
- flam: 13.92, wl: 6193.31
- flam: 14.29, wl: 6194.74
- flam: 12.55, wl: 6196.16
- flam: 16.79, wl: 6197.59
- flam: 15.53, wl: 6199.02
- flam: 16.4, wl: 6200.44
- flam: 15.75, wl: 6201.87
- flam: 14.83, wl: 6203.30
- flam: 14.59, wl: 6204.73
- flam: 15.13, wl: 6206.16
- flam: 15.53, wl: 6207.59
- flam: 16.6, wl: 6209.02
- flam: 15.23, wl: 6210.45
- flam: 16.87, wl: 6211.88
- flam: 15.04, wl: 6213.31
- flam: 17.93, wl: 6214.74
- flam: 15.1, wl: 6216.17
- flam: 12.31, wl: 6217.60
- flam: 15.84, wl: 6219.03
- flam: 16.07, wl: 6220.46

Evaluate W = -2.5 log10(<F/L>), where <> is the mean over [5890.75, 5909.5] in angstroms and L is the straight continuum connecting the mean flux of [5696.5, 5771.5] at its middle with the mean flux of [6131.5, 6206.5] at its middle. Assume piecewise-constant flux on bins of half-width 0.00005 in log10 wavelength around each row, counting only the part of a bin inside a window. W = 0.10 mag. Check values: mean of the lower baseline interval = 17.3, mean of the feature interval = 15.4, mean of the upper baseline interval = 16.2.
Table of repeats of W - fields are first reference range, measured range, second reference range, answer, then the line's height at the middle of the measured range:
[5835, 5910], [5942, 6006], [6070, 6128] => -0.07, 16.7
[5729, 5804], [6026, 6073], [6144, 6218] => -0.05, 16.5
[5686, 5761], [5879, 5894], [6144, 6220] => 0.14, 16.9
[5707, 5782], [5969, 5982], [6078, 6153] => -0.09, 16.8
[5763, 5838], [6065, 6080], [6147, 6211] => -0.15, 16.5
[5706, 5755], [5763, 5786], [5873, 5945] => -0.02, 16.9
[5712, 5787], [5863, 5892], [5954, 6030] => 0.08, 17.4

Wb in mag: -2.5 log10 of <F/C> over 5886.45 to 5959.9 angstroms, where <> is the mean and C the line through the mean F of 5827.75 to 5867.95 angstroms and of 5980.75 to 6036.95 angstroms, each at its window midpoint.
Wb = 0.07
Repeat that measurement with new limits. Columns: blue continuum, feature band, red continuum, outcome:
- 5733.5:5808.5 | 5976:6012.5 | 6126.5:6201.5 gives -0.07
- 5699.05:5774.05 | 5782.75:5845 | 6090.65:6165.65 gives -0.05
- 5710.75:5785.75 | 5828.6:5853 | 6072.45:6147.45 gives -0.06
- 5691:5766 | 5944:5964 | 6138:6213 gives -0.04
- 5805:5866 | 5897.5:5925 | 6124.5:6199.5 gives 0.03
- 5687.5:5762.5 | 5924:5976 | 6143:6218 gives -0.04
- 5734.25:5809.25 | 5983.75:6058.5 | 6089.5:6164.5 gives -0.02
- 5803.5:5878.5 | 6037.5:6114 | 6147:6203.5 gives -0.03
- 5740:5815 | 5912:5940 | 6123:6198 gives 0.03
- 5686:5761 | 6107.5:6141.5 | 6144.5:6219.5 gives -0.03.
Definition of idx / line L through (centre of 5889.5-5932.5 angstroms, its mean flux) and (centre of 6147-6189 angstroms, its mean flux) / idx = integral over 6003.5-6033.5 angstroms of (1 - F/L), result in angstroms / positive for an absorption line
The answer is -0.95 angstroms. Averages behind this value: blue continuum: 16.1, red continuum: 16.6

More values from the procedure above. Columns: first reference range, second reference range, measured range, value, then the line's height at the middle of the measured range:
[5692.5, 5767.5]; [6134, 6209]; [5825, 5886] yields -1.7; 17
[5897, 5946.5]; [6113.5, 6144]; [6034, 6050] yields -1.0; 16.7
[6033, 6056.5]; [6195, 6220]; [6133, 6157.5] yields -1.3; 16.1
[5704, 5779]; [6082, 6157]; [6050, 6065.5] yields 0.9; 16.8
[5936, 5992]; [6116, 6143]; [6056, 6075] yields -0.6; 17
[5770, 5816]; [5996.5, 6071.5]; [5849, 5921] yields 3.9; 17.3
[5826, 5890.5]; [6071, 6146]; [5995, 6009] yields -0.8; 16.9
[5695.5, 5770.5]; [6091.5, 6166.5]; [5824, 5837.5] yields -1.0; 17.2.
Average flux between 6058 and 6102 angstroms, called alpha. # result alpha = 17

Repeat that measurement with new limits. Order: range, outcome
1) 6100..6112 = 16.8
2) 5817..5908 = 16.9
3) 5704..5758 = 17.2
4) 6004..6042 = 17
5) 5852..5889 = 16.6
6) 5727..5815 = 17.4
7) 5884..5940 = 16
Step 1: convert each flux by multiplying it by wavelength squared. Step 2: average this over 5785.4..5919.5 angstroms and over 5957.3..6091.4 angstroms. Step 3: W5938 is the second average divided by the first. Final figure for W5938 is 1.1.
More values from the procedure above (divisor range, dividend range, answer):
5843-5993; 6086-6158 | 1.06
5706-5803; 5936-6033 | 1.09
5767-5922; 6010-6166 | 1.07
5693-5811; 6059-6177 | 1.09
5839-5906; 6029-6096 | 1.12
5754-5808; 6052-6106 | 1.06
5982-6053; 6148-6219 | 0.96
